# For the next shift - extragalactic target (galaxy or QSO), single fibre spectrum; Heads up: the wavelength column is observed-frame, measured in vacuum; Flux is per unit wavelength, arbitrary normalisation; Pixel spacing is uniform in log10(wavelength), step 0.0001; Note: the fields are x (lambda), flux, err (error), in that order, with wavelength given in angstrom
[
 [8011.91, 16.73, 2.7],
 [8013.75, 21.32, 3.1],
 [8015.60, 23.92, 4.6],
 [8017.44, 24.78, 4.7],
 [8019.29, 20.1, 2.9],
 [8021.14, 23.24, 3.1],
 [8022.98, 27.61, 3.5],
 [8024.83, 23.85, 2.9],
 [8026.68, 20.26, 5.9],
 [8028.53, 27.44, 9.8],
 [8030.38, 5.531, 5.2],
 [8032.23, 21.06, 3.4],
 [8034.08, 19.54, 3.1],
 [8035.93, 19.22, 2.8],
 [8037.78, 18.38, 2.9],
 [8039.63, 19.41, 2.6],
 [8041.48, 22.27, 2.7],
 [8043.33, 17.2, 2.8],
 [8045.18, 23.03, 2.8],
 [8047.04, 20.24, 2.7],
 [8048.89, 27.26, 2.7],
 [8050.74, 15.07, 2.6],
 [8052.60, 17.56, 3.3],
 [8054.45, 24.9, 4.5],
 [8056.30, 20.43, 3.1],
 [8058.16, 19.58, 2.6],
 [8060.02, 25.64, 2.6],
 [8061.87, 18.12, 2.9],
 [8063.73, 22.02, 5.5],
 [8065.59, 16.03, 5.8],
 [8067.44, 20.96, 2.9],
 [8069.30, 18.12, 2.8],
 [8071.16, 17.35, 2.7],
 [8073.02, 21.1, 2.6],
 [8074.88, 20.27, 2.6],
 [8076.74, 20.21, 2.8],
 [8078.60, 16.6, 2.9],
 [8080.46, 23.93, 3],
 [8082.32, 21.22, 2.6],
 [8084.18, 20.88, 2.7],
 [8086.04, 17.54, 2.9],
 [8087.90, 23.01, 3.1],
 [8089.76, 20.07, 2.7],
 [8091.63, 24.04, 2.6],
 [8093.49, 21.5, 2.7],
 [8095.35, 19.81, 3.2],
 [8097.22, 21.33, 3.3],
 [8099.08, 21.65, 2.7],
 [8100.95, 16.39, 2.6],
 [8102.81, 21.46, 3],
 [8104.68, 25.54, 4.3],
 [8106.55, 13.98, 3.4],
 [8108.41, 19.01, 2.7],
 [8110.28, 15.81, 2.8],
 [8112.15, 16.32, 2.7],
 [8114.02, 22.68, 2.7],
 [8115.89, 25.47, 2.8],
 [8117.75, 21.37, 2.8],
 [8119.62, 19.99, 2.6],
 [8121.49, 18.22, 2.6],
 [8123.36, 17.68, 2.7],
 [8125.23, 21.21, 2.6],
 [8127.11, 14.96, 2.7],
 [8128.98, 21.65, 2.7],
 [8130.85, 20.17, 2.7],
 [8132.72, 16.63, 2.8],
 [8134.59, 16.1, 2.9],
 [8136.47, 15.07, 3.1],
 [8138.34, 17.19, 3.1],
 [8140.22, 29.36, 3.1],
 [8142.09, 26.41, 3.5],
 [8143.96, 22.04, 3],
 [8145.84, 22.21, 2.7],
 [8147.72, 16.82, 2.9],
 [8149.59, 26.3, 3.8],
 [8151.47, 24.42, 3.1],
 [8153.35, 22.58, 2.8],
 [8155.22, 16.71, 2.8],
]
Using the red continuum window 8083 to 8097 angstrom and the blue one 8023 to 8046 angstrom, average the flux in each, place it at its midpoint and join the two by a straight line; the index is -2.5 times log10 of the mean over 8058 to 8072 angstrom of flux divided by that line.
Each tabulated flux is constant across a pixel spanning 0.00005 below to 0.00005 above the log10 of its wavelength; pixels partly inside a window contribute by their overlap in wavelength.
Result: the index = 0.04 mag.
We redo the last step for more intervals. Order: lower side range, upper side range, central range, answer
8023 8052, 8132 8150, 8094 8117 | 0.03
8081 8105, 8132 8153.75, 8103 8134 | 0.09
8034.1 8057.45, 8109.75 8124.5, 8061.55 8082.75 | 0.03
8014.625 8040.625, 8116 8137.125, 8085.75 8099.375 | -0.09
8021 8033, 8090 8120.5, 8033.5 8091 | 0.03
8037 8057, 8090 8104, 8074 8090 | 0.02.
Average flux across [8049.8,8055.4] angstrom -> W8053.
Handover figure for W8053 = 19.2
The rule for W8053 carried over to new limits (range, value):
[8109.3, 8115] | 18.3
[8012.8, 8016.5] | 22.6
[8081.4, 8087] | 19.9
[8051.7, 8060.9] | 21.6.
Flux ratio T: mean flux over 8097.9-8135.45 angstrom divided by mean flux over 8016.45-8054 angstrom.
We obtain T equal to 0.93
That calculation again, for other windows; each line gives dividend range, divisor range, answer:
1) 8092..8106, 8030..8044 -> 1.15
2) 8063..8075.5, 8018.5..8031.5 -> 0.91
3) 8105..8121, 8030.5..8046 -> 1.02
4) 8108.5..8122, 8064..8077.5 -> 1.04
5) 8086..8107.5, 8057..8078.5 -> 1.04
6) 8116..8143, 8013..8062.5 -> 0.95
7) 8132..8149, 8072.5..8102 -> 0.99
